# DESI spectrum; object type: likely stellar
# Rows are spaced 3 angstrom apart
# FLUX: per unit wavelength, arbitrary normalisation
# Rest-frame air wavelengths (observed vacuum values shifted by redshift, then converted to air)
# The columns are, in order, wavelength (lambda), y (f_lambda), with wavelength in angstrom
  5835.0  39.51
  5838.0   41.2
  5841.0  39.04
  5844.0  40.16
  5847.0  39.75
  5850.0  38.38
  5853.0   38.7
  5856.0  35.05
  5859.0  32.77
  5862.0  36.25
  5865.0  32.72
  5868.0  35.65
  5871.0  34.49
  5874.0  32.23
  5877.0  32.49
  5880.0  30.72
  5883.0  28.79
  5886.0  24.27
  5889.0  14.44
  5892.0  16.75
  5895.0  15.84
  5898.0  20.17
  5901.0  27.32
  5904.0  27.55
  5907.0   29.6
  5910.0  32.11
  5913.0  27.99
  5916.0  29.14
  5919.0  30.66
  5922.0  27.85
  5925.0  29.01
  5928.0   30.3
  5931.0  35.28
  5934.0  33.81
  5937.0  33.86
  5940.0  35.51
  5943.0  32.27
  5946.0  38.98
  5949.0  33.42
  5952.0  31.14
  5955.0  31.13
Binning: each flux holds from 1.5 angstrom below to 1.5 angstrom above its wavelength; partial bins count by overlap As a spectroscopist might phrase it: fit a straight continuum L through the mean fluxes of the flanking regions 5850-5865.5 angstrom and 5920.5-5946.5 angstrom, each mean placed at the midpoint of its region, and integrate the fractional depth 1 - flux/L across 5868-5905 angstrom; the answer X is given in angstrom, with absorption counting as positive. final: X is 9.4 angstrom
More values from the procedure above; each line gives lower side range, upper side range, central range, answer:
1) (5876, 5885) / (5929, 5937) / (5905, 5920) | 1.3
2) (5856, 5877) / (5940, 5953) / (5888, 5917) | 8.4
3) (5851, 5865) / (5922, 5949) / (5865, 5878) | 0.5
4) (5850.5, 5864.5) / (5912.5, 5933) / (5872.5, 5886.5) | 1.6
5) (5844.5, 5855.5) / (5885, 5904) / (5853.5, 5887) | -2.8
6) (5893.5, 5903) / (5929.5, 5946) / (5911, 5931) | -0.5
